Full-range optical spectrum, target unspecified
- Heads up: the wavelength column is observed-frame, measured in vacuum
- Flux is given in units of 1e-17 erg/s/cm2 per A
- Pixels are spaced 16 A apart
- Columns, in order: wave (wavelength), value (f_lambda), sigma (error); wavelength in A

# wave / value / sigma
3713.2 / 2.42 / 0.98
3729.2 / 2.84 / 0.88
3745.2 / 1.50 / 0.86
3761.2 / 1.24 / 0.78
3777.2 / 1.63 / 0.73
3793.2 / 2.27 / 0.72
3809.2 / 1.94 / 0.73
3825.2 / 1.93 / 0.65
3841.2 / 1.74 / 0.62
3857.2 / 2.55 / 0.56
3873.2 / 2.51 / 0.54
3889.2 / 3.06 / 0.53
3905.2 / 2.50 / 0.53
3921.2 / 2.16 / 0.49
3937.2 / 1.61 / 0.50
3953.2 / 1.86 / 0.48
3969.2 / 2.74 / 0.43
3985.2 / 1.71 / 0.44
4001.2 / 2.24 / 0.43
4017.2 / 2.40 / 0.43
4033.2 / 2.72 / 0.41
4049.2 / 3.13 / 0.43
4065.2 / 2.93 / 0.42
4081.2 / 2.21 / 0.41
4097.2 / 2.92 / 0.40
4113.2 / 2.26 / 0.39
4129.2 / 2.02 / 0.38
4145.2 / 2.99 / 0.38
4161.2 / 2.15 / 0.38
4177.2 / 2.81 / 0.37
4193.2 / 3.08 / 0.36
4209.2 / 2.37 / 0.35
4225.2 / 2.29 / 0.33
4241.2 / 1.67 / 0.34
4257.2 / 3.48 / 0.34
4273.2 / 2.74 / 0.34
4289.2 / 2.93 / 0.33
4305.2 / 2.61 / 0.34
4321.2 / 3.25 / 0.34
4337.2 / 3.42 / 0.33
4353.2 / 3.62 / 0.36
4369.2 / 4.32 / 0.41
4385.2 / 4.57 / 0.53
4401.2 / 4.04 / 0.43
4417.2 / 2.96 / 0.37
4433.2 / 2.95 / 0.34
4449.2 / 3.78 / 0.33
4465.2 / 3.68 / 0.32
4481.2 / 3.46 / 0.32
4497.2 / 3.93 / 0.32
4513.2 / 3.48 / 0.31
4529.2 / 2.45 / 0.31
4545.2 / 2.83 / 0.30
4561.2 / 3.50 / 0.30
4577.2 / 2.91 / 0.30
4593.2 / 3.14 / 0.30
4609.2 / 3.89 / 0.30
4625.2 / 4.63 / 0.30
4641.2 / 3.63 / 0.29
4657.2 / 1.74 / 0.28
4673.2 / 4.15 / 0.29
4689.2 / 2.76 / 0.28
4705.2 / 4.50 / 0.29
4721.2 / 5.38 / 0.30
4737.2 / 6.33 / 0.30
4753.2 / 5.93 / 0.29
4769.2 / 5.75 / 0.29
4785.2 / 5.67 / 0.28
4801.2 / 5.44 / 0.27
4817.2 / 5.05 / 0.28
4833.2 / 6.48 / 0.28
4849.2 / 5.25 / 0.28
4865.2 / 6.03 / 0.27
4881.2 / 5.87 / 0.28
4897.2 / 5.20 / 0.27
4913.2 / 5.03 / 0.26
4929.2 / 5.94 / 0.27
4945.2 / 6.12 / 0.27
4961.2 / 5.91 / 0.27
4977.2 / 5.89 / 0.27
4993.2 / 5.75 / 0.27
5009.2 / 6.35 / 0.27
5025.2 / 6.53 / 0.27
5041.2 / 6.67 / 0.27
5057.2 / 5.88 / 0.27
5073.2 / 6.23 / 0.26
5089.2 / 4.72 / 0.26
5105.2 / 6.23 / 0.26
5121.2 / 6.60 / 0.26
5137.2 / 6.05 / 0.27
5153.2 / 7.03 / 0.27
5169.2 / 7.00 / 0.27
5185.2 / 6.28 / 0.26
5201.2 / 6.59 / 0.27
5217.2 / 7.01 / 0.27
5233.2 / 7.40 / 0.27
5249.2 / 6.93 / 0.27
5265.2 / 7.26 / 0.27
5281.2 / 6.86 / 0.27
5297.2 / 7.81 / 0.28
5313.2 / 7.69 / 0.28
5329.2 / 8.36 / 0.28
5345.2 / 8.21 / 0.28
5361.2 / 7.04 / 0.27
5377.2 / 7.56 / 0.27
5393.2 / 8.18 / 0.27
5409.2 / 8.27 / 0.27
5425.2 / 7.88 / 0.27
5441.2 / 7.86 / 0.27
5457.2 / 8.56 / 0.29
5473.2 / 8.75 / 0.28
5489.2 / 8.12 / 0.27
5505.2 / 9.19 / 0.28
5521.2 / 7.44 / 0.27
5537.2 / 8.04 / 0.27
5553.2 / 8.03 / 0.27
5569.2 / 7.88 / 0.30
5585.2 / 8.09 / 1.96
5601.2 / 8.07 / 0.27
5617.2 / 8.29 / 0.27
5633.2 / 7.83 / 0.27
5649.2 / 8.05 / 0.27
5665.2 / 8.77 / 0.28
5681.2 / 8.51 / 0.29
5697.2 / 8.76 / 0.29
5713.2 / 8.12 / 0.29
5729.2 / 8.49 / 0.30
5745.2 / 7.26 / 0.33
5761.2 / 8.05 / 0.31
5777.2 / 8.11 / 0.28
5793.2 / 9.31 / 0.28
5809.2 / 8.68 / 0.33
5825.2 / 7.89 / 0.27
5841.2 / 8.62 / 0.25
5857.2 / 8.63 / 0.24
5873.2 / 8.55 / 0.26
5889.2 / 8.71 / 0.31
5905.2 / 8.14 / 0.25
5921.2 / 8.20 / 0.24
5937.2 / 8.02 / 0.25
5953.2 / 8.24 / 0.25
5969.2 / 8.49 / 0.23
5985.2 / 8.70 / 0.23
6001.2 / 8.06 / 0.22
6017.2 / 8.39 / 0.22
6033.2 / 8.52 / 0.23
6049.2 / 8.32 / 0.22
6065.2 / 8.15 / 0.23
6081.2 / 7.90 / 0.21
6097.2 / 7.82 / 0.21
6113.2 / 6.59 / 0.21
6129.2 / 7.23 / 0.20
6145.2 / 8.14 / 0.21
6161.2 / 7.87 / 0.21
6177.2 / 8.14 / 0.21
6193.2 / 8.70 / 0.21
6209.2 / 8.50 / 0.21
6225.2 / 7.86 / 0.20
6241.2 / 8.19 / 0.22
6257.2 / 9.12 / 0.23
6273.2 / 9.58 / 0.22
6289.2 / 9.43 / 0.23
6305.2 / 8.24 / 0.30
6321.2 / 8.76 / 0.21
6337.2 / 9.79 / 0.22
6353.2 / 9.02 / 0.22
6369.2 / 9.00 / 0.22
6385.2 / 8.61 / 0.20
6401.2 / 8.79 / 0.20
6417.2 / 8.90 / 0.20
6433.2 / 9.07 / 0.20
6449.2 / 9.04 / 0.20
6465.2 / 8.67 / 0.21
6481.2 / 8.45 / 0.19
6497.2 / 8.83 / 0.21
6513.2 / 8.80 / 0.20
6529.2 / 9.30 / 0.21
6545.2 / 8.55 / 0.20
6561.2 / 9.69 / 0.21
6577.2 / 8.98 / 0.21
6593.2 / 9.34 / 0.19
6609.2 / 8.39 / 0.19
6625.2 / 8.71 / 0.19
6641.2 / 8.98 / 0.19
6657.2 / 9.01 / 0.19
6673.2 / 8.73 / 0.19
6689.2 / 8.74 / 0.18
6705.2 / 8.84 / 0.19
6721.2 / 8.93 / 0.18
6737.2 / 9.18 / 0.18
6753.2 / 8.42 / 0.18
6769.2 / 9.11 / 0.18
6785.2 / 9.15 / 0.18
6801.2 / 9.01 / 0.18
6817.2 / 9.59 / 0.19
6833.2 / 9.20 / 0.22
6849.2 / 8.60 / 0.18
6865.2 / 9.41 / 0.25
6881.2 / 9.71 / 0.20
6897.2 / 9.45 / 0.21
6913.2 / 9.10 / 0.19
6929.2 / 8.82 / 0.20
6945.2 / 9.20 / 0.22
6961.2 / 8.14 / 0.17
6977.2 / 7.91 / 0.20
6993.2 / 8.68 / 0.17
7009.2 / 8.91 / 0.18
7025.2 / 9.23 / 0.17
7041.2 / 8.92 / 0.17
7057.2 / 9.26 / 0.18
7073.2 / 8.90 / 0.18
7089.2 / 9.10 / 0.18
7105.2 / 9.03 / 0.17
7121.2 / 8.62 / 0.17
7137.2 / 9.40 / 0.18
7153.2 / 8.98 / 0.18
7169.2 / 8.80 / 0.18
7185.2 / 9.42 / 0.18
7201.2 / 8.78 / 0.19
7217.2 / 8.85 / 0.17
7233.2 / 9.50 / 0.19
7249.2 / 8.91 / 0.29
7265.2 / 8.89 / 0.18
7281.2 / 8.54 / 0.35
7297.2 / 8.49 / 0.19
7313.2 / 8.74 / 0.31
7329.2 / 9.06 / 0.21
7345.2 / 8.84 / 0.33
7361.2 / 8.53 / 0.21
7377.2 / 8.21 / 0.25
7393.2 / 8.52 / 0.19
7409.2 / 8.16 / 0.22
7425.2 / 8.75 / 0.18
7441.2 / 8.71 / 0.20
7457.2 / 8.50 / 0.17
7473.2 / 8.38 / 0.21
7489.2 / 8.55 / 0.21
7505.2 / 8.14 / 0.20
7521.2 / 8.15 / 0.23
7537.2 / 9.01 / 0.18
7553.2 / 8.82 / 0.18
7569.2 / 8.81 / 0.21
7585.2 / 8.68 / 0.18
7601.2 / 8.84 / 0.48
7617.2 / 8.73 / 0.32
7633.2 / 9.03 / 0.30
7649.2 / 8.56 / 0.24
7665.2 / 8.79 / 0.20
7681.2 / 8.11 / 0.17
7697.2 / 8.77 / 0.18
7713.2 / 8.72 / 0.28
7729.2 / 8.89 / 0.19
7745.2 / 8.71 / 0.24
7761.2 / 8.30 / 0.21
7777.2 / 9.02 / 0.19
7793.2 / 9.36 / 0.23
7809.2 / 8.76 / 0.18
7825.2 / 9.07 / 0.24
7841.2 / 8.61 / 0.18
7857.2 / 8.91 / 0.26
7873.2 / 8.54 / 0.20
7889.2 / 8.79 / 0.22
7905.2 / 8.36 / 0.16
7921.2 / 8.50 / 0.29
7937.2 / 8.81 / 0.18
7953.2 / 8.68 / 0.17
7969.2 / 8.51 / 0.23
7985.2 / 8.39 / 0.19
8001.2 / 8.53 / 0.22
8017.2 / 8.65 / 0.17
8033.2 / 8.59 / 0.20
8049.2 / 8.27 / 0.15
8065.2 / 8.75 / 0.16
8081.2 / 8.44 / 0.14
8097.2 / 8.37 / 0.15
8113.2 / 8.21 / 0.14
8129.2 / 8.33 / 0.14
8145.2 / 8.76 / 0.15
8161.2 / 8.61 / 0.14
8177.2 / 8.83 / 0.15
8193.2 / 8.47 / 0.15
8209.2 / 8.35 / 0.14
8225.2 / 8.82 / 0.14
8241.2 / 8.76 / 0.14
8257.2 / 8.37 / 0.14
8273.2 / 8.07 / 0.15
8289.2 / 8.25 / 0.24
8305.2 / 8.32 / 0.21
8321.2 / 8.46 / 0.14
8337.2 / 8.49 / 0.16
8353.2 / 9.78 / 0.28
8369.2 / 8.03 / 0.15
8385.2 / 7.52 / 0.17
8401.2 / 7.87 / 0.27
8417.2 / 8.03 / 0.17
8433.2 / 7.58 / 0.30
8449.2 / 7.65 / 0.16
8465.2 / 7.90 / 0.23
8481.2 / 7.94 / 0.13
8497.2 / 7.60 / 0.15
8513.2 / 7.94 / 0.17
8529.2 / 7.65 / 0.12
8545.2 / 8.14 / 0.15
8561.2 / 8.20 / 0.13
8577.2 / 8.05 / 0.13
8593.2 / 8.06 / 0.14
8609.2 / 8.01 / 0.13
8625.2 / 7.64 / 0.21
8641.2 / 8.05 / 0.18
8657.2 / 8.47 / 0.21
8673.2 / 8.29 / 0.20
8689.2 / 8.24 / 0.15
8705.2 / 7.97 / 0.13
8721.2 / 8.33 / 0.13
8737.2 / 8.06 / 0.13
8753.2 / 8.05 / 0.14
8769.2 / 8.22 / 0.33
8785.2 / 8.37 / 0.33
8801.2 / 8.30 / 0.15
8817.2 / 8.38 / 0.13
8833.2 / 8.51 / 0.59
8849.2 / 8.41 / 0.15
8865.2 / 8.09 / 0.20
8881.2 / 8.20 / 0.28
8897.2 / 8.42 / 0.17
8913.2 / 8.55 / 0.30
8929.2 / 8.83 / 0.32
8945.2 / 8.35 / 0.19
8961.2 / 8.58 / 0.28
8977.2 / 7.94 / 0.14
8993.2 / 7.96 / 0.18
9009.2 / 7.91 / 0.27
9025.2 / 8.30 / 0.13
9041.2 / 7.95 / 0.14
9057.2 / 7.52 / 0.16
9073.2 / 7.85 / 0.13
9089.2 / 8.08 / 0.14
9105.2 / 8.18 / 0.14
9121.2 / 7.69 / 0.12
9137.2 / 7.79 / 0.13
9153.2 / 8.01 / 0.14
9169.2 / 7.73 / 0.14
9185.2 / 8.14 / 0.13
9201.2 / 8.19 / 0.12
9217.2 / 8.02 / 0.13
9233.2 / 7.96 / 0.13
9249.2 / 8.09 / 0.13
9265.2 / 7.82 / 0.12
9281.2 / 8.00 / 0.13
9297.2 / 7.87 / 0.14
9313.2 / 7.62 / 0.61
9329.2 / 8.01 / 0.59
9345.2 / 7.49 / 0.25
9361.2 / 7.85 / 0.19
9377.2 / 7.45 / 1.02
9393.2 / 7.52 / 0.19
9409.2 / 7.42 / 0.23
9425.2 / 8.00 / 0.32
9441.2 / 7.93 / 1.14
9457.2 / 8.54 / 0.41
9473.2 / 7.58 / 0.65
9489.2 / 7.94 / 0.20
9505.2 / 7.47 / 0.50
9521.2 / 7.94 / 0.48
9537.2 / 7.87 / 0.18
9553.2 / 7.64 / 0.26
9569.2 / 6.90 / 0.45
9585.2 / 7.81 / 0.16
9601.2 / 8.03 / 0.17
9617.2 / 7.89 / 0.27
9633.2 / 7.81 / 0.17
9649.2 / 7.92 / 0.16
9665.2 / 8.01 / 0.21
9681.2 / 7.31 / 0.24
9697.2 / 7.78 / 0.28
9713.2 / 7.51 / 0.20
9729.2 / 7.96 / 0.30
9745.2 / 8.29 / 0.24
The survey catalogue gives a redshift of 0.18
